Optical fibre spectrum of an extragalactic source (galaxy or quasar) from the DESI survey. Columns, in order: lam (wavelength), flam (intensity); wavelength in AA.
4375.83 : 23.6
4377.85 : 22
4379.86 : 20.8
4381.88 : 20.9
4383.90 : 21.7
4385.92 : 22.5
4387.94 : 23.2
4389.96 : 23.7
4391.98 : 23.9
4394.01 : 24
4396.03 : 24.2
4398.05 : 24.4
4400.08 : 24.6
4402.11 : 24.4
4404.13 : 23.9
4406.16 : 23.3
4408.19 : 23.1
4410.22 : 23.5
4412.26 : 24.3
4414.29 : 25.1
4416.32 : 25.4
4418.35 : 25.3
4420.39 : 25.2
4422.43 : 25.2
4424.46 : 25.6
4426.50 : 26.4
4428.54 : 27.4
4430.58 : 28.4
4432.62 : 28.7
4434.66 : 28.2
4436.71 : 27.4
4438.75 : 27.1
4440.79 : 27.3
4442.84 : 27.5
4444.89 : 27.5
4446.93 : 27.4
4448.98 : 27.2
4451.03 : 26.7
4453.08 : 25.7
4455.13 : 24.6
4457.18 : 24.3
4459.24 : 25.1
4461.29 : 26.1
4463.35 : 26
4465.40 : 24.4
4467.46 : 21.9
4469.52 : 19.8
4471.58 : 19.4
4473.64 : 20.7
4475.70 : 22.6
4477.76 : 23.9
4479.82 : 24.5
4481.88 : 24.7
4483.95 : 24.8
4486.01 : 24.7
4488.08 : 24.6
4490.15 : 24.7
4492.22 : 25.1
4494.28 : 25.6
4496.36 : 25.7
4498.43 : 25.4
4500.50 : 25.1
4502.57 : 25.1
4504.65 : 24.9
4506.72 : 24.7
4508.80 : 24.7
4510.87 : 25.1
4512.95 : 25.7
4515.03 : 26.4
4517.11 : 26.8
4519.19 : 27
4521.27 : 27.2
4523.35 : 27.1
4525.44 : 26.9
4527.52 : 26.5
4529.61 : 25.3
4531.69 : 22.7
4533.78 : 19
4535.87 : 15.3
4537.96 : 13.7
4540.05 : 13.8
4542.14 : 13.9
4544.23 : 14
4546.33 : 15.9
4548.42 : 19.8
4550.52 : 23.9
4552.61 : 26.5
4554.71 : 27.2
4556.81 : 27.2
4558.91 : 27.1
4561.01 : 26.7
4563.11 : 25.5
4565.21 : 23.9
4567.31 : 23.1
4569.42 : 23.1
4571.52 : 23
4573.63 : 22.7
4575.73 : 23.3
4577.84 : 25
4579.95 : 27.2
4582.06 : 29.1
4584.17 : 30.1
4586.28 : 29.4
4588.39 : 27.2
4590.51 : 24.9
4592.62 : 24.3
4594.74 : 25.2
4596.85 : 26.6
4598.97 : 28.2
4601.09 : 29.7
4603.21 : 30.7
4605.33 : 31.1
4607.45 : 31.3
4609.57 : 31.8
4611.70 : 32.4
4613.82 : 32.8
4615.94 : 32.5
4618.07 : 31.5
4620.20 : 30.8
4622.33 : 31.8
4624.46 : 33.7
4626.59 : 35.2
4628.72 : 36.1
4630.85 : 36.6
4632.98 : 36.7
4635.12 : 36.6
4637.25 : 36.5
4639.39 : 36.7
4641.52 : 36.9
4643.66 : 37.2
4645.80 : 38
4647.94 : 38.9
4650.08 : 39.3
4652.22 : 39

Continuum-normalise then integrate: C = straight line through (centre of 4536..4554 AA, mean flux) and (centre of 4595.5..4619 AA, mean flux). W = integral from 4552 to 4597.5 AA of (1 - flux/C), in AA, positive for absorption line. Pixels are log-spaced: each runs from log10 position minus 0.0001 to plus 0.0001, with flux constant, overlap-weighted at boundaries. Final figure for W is -4.2 AA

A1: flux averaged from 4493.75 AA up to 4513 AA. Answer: 25.2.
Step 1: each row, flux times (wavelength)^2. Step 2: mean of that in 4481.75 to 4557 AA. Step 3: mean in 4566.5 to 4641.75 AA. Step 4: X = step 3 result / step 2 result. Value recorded 1.3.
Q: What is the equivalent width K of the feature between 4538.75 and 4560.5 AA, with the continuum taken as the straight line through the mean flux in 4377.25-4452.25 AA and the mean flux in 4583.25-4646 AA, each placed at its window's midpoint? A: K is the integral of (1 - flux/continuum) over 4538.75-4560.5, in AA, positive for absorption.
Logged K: 6.4 AA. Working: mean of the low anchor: 25.1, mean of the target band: 21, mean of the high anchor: 32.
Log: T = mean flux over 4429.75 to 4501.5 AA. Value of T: 25.2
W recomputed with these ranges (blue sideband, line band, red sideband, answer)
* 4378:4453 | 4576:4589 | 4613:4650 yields 2.08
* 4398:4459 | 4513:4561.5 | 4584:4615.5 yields 9.18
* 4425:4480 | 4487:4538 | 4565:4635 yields 4.46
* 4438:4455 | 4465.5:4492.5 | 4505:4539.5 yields 2.55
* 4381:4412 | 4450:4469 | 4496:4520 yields -0.16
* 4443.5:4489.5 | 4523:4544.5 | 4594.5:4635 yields 6.18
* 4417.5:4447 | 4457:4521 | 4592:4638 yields 8.95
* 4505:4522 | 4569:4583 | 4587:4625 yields 1.82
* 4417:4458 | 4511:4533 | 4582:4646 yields 2.38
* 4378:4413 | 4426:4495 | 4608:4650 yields 2.98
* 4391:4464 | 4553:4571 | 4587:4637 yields 2.61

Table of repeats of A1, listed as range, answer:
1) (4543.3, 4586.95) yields 24.5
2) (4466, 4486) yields 22.6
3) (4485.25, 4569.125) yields 23.6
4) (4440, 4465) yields 26.2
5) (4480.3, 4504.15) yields 25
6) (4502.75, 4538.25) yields 24.3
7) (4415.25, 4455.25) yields 26.8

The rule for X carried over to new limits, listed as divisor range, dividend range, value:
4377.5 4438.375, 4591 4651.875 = 1.48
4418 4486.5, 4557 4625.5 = 1.18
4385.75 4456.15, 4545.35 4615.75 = 1.12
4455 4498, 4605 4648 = 1.54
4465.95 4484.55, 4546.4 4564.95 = 1.15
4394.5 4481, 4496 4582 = 0.98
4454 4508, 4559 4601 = 1.12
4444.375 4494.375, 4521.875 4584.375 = 0.97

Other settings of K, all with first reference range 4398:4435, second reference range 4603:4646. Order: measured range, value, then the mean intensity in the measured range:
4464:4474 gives 2.22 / 21.5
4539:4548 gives 4.67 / 14.8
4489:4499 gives 1.17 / 25.3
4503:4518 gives 1.99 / 25.4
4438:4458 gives 0.10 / 26.6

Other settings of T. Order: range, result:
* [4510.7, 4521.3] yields 26.4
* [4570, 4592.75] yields 26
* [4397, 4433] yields 25.2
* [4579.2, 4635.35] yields 30.8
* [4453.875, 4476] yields 23.2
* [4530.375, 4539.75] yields 17.6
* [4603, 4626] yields 32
